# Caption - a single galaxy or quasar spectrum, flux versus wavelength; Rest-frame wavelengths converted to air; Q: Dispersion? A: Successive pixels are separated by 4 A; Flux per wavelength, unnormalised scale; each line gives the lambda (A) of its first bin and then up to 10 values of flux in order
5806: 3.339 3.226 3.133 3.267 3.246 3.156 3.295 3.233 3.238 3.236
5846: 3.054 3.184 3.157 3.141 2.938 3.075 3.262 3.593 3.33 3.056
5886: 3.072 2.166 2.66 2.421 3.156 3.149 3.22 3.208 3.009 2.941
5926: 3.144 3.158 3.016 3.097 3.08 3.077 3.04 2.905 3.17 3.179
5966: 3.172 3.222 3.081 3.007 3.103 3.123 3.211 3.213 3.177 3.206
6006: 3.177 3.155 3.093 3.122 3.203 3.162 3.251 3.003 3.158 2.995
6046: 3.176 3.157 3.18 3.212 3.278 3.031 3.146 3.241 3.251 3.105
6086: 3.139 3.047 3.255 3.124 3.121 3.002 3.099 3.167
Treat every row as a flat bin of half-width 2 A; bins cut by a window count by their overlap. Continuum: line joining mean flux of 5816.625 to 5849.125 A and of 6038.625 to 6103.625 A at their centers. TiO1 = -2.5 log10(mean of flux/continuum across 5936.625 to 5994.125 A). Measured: 0.02 mag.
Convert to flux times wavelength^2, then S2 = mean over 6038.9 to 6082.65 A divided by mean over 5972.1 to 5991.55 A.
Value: 1.0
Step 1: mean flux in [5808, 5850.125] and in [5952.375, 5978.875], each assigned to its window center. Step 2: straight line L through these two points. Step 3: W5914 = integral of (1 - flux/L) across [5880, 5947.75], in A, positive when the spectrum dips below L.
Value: 3.7 A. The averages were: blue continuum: 3.21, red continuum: 3.11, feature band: 2.98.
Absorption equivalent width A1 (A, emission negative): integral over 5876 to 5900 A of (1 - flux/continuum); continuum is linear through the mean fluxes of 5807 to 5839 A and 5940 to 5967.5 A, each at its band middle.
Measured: 2.8 A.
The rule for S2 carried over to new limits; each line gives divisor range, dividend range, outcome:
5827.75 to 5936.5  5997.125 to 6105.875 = 1.08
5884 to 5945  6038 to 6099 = 1.12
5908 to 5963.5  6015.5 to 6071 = 1.06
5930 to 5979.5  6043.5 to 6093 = 1.06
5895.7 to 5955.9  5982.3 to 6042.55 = 1.07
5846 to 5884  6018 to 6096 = 1.06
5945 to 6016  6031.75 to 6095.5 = 1.03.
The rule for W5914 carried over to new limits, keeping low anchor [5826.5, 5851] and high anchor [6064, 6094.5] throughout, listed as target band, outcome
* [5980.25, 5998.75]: 0.02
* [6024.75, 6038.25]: 0.08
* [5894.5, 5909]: 1.30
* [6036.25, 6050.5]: 0.17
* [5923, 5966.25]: 1.24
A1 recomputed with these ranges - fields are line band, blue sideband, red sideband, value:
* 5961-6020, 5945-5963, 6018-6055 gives -0.9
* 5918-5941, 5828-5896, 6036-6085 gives 0.4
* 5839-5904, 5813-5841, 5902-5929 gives 2.8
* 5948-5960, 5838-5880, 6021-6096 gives 0.5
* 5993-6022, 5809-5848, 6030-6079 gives 0.0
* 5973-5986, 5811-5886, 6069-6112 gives 0.4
